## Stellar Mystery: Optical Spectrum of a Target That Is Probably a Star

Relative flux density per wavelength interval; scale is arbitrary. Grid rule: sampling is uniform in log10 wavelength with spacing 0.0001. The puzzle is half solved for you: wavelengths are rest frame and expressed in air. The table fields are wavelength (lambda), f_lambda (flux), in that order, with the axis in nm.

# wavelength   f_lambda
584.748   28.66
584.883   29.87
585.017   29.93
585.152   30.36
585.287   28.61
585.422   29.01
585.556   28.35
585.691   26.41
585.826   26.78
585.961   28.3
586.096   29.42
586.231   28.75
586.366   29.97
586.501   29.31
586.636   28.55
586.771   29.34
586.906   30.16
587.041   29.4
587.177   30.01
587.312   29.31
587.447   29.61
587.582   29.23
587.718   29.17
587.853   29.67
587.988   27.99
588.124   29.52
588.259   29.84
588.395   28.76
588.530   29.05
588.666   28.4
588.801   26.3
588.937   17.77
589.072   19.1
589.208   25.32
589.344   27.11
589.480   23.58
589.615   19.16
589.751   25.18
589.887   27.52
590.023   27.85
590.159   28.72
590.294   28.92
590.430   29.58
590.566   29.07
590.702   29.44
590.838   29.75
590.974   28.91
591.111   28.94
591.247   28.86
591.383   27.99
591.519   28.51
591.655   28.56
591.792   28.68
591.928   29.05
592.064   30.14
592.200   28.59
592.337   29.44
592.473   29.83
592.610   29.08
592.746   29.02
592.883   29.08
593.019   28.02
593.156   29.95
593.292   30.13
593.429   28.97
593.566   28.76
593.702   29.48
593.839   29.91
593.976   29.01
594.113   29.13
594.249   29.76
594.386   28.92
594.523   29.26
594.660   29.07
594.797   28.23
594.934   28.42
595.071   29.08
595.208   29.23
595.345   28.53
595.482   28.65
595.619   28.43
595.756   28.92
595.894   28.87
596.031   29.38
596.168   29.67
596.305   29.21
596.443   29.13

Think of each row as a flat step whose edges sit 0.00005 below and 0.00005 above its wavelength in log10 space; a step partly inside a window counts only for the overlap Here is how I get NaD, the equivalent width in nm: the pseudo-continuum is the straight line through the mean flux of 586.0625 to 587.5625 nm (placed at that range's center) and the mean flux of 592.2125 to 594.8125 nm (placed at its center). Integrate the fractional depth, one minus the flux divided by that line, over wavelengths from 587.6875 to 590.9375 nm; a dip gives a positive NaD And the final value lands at 0.27 nm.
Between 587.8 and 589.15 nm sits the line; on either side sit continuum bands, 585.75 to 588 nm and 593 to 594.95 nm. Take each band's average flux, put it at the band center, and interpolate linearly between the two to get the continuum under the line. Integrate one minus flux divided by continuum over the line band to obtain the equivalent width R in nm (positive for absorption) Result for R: 0.12 nm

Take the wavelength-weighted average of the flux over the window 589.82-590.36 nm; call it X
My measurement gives 28.3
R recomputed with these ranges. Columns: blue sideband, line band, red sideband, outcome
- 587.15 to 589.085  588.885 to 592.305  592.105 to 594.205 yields 0.17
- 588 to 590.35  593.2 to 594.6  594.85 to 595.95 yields -0.06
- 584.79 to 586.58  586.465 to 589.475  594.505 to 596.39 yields 0.12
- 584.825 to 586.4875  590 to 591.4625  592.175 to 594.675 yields 0.01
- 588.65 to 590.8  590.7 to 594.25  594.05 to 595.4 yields -0.20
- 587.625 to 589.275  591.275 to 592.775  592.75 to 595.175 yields -0.04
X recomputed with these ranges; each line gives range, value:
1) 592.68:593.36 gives 29.2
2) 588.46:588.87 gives 27.9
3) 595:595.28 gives 29.2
